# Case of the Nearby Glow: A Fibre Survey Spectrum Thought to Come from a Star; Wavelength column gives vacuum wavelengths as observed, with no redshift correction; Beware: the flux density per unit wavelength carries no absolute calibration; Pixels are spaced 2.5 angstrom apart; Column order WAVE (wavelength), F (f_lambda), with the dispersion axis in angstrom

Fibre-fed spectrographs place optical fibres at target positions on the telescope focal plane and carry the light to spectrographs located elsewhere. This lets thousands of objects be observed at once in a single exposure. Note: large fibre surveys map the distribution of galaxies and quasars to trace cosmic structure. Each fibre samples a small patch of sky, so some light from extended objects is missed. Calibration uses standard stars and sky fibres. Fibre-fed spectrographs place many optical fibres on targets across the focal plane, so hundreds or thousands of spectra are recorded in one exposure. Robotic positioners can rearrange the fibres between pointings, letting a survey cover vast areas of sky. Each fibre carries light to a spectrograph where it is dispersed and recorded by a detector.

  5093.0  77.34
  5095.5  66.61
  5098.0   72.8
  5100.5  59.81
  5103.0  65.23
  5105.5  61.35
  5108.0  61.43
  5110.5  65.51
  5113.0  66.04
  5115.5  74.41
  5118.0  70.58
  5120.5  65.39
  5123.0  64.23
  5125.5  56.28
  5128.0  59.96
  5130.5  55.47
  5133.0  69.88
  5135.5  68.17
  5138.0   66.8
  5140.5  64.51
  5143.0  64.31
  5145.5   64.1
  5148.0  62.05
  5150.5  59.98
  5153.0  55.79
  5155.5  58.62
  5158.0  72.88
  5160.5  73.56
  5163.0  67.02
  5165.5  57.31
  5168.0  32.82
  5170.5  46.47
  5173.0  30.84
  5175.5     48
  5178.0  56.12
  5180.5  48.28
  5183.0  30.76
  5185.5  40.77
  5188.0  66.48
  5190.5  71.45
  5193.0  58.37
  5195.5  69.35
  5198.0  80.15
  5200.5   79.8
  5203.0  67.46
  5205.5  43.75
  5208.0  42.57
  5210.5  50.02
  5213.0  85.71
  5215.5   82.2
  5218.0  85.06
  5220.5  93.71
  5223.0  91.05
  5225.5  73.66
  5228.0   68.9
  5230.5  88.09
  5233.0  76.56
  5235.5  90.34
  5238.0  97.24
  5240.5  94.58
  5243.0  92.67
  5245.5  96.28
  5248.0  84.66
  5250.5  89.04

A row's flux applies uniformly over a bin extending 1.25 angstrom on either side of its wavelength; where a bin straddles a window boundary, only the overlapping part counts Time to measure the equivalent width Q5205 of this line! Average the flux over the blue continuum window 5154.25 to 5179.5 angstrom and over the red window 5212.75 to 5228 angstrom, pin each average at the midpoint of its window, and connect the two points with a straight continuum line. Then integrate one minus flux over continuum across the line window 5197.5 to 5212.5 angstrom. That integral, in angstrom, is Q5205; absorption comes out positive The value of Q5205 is 2.8 angstrom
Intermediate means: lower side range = 54.3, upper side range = 83.9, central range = 60.9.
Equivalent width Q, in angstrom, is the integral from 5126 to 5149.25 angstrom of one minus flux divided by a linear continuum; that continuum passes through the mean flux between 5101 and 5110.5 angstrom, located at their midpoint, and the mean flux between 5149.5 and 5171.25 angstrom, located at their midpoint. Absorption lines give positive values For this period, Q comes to -1.3 angstrom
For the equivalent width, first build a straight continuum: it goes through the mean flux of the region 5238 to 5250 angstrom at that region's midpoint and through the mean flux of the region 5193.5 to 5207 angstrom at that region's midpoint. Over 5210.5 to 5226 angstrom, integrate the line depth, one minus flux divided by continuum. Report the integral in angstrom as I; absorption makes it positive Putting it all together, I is -1.1 angstrom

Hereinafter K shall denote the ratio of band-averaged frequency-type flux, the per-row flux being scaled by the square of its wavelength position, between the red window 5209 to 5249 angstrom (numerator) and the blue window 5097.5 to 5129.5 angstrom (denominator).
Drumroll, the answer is 1.4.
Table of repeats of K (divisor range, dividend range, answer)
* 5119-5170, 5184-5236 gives 1.18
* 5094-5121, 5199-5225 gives 1.13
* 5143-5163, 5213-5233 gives 1.33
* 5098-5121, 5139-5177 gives 0.88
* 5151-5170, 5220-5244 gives 1.50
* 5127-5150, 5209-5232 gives 1.28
